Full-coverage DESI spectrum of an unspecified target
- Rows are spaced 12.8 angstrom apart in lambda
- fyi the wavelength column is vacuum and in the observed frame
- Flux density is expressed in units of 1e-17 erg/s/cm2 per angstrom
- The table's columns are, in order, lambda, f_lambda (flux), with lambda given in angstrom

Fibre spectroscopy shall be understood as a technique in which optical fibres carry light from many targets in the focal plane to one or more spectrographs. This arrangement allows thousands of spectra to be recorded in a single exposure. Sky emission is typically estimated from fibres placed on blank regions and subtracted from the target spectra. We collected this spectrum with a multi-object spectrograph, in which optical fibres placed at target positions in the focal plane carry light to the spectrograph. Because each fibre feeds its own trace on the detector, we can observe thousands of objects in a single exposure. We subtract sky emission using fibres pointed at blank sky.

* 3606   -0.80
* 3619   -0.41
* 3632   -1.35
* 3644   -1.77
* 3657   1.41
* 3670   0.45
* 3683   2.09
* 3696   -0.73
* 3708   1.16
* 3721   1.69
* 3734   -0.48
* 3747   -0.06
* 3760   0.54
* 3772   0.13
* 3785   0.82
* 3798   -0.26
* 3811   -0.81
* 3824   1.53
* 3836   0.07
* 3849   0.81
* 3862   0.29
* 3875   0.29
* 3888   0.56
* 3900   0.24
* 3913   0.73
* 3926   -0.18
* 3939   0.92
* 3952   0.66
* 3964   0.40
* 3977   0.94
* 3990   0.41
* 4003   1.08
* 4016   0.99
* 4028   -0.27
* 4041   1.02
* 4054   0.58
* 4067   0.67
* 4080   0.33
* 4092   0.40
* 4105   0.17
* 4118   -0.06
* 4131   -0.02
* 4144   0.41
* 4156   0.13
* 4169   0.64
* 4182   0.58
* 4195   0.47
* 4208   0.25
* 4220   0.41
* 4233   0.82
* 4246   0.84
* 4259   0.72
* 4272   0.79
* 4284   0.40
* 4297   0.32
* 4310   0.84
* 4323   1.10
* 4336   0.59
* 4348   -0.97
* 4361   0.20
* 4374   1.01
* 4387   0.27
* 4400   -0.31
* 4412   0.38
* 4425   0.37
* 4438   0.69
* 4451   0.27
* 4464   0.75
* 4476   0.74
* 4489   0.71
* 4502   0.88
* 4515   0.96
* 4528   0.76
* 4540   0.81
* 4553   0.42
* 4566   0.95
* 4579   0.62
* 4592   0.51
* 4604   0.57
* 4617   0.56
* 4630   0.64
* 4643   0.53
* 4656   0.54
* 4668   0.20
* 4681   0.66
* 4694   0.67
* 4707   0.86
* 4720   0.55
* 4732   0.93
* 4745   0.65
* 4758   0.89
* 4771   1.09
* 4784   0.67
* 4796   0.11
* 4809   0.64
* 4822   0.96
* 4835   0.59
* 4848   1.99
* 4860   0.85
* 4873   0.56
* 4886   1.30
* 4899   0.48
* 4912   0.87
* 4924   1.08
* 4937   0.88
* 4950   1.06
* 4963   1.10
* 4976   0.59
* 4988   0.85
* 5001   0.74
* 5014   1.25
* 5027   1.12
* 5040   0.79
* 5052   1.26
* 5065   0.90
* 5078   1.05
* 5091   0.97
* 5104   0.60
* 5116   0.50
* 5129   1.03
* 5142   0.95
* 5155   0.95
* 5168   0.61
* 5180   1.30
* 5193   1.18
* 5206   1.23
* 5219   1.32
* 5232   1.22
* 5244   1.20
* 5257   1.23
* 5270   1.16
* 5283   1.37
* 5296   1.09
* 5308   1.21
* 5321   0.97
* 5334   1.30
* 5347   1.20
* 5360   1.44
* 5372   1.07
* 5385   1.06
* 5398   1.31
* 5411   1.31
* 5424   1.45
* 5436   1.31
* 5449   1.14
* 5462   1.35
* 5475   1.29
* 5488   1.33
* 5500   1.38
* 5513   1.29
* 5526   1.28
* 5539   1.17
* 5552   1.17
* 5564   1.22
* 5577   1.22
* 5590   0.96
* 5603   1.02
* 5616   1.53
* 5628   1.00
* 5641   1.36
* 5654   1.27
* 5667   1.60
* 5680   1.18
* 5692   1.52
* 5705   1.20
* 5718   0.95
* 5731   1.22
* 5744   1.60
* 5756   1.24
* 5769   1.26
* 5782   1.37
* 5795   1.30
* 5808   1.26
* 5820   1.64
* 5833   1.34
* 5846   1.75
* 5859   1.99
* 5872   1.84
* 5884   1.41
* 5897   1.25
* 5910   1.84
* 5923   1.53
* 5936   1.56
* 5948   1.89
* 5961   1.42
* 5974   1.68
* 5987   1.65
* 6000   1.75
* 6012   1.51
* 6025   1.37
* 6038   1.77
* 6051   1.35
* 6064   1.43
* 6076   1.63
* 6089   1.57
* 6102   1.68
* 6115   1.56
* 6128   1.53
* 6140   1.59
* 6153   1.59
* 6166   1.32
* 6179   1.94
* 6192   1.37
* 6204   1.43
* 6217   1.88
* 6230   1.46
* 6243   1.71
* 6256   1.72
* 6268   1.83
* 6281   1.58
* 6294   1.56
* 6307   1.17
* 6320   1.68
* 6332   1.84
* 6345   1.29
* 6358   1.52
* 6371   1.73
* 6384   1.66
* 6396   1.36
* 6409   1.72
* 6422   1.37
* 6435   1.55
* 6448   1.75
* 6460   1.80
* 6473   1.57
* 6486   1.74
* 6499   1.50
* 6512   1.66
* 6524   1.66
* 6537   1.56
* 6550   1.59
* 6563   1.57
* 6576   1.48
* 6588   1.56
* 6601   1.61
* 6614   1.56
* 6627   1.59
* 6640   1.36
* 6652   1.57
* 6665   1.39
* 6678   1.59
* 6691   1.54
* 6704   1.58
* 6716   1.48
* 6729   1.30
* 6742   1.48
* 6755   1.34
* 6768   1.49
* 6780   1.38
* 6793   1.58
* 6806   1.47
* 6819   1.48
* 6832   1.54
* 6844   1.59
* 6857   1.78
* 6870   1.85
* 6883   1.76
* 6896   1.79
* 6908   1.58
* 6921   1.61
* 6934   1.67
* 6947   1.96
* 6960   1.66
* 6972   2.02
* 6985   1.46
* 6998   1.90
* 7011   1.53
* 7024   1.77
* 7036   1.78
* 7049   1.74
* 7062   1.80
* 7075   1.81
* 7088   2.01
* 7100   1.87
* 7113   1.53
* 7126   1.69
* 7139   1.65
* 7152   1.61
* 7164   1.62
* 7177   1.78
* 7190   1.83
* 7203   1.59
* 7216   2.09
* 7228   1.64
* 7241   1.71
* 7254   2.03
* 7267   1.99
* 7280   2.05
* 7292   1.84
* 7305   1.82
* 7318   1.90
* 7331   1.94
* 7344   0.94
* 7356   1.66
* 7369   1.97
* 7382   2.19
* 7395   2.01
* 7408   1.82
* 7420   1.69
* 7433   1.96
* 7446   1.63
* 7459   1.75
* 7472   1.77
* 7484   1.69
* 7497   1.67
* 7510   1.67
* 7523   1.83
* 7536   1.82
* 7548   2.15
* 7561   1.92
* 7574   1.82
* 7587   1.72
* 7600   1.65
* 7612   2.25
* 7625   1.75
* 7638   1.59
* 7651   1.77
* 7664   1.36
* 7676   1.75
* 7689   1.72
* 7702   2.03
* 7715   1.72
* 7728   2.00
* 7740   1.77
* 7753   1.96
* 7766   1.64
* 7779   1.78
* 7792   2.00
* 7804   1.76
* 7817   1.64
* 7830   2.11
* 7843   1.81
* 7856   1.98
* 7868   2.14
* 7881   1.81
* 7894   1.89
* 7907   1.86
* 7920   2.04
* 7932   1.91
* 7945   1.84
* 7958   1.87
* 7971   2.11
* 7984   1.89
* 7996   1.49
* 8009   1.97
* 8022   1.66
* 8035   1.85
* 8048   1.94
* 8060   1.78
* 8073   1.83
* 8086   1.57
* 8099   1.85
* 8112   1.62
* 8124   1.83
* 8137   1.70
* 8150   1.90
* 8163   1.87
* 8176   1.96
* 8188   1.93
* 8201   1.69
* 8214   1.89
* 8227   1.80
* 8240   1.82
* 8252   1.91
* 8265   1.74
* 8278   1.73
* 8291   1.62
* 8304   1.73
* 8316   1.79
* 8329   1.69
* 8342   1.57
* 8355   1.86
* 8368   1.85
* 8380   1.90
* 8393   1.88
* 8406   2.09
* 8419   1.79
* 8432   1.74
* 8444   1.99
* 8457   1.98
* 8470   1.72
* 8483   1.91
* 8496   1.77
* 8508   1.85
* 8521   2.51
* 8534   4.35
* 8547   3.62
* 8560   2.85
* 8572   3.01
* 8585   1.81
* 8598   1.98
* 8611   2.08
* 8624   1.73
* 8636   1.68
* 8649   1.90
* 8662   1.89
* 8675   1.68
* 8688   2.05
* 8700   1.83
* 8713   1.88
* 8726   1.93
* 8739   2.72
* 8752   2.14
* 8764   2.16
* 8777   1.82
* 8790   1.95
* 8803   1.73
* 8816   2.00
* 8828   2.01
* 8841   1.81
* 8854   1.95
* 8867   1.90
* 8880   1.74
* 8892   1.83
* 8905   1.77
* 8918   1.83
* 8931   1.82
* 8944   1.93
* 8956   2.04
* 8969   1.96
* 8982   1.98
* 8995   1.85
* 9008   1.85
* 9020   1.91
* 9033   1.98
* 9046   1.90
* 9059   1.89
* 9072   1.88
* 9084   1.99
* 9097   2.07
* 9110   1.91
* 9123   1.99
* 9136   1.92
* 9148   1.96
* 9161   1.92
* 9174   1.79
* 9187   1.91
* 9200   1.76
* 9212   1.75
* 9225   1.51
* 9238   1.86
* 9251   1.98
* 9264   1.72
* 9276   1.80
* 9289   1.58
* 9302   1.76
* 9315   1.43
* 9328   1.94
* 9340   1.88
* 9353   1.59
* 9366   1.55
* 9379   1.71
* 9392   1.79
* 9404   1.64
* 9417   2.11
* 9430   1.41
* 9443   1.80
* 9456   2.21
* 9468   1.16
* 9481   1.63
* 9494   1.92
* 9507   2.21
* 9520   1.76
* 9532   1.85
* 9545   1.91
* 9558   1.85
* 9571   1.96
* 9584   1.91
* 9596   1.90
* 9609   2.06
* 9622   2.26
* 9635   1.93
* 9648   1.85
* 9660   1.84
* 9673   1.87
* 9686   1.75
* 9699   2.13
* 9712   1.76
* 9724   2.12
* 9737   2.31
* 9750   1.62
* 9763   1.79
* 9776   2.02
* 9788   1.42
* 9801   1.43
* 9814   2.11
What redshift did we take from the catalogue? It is 0.301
